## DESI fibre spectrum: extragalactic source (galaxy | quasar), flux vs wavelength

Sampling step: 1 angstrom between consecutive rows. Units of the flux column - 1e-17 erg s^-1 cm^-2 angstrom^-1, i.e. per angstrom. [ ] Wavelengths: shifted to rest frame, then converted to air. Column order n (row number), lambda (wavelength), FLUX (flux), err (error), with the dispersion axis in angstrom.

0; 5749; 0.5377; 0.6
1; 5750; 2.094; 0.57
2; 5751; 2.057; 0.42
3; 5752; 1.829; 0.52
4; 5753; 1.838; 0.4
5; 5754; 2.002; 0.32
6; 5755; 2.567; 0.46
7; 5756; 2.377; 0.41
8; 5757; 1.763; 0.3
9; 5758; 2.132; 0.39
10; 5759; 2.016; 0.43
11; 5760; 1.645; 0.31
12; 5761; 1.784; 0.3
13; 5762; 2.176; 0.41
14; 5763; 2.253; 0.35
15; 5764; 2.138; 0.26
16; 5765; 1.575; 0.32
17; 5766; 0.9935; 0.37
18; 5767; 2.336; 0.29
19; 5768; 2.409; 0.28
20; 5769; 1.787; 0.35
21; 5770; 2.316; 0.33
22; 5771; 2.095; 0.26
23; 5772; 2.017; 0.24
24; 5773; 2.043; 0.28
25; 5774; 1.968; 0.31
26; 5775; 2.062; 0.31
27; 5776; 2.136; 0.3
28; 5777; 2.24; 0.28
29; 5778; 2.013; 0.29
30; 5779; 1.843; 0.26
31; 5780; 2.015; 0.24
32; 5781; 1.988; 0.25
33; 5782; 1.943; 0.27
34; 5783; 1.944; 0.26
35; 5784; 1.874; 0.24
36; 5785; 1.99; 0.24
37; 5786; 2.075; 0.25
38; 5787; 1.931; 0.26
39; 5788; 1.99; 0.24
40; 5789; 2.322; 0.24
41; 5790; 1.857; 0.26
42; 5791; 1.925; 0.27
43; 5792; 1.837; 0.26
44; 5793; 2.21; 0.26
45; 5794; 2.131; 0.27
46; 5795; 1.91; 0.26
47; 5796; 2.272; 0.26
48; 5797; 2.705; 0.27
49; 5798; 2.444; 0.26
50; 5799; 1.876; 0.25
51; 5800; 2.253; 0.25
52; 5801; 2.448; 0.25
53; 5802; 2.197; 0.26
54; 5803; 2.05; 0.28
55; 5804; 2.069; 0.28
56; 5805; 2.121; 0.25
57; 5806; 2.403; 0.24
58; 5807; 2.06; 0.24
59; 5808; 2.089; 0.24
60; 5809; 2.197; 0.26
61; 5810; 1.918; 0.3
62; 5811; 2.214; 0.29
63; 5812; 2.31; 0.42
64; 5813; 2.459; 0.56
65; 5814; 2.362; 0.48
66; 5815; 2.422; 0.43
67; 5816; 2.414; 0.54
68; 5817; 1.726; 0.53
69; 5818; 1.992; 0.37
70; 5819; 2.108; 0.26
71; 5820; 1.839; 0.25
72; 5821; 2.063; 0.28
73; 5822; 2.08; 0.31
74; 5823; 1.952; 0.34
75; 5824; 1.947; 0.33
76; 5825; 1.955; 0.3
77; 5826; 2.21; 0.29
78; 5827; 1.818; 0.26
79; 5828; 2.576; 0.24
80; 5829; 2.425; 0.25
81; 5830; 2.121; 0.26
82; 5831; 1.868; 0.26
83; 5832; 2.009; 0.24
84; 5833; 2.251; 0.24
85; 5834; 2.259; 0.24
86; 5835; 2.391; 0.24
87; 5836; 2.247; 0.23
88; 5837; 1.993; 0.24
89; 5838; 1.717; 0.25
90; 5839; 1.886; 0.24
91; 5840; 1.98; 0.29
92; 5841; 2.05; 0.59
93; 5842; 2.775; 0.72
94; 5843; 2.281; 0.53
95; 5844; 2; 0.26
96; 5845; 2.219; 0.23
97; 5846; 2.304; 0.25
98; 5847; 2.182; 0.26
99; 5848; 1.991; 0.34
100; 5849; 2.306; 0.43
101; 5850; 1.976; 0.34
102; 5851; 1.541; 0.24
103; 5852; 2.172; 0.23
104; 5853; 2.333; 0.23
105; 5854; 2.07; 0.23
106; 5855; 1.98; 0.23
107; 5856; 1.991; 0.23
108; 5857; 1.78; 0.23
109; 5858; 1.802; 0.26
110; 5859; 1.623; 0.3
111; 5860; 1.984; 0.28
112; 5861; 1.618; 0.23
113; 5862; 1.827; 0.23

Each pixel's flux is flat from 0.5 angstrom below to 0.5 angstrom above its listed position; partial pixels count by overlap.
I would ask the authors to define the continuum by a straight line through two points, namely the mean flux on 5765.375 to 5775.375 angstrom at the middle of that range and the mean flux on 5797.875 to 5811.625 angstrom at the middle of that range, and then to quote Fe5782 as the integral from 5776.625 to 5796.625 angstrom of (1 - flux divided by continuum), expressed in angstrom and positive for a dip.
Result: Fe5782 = 0.5 angstrom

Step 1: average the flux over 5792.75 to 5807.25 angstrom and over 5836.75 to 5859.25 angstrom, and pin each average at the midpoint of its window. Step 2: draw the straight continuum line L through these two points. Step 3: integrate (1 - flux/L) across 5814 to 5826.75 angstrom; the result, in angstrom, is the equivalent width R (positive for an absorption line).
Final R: 0.45 angstrom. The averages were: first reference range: 2.21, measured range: 2.07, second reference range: 2.05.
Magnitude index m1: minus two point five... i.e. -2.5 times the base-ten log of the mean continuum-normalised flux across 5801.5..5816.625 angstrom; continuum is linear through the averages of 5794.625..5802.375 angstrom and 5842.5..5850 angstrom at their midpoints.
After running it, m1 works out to 0.02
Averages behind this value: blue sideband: 2.27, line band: 2.21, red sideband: 2.17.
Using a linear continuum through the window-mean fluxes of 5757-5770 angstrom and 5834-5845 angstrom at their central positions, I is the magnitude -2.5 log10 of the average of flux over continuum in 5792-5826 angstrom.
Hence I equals -0.05 mag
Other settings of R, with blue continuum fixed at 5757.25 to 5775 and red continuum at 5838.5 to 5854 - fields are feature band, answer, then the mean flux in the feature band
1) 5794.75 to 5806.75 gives -1.09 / 2.23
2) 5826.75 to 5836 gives -0.44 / 2.2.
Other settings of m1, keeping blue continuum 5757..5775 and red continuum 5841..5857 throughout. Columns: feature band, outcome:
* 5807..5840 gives -0.018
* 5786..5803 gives -0.057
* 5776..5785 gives 0.007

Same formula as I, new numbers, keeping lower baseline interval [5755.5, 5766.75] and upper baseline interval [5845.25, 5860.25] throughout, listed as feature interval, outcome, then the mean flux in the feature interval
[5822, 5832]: -0.06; 2.09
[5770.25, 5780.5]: -0.07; 2.05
